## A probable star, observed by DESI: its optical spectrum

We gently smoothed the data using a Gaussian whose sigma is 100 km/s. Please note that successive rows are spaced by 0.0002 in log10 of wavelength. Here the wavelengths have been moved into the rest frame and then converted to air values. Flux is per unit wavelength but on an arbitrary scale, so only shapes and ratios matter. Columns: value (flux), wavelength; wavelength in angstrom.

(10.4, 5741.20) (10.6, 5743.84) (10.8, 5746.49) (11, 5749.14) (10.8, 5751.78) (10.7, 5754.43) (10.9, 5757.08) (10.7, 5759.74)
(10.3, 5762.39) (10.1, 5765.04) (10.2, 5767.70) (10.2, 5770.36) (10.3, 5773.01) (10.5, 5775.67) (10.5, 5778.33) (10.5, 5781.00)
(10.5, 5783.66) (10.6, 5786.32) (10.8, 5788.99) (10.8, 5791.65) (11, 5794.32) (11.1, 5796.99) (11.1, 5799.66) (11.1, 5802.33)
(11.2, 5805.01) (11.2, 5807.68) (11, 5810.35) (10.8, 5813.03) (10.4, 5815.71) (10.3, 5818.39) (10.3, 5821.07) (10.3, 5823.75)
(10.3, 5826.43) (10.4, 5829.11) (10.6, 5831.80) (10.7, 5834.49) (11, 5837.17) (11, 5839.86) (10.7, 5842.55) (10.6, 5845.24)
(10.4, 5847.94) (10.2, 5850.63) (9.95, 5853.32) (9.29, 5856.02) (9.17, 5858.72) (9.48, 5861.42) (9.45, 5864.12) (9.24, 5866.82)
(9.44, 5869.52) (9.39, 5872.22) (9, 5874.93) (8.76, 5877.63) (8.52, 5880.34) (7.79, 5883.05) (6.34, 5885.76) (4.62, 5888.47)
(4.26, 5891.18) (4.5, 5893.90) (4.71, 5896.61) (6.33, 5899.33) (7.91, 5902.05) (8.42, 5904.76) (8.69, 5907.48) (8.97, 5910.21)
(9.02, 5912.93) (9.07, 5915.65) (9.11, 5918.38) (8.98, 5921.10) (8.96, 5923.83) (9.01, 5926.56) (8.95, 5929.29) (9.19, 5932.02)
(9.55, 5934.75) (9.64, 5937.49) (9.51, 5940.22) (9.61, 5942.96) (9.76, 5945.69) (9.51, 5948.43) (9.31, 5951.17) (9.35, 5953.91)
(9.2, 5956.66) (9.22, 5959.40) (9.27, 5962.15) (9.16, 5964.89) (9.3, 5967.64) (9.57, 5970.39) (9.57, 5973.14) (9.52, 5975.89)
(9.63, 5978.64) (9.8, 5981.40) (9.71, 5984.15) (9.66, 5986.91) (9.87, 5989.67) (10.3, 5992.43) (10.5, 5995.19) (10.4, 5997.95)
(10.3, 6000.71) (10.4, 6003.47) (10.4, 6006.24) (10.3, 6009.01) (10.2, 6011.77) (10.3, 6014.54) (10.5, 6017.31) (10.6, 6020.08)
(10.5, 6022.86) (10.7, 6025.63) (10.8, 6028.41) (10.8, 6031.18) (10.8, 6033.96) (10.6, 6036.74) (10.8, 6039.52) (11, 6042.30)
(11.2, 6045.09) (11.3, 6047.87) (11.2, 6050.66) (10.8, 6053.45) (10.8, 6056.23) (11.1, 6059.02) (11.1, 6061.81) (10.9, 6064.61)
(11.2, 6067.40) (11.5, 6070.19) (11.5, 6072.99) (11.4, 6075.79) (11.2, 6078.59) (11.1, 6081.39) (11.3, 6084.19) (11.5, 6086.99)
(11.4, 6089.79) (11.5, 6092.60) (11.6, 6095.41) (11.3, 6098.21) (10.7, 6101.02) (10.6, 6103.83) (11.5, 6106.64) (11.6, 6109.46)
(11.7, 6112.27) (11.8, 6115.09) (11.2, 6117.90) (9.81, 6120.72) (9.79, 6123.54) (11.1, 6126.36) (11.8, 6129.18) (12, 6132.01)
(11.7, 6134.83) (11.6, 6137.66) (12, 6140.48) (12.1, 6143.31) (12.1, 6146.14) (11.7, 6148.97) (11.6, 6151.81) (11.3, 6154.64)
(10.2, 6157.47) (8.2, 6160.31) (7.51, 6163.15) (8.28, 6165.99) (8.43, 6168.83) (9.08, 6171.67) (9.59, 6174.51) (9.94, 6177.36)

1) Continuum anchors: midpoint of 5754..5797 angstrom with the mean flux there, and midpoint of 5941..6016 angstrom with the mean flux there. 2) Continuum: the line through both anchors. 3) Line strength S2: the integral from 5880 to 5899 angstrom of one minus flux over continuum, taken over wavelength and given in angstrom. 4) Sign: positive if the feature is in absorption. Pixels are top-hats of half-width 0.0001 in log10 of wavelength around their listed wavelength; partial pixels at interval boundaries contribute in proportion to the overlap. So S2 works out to 8.3 angstrom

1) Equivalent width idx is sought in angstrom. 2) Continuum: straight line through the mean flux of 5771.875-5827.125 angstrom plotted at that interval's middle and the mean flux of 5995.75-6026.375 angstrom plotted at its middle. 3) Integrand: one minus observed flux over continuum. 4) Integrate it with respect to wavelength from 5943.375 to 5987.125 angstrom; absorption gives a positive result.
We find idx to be 4.2 angstrom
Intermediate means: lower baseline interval 10.7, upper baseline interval 10.4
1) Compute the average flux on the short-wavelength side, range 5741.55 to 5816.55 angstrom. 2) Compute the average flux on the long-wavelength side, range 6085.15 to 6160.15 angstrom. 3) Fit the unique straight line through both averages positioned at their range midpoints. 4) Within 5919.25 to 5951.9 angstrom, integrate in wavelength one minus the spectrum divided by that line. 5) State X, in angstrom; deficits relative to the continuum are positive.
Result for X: 4.9 angstrom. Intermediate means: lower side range 10.7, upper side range 11.3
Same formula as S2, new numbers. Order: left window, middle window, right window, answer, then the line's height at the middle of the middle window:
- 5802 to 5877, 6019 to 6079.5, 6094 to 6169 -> -1.61 angstrom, 10.7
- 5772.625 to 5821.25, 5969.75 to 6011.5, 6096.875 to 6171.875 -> 2.97 angstrom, 10.8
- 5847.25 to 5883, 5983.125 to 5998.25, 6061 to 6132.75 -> 0.44 angstrom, 10.4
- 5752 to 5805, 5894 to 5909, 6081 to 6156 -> 5.38 angstrom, 10.9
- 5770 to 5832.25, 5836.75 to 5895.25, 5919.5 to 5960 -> 7.73 angstrom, 10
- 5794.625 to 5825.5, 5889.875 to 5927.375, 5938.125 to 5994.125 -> 8.60 angstrom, 10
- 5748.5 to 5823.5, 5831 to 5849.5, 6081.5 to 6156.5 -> 0.12 angstrom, 10.8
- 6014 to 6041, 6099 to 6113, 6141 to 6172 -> -1.17 angstrom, 10.3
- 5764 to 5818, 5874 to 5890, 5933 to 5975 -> 4.11 angstrom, 9.99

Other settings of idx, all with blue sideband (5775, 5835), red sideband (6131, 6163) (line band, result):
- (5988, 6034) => 2.26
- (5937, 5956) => 2.40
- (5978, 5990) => 1.33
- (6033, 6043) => 0.20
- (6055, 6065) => 0.05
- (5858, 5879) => 3.00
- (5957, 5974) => 2.46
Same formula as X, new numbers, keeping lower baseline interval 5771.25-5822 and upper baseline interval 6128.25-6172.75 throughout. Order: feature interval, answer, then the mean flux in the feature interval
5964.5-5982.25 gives 1.9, 9.51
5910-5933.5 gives 3.6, 9.04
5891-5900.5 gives 5.0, 5.01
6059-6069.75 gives -0.5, 11.1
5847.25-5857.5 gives 0.8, 9.92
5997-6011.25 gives 0.4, 10.4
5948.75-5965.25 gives 2.2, 9.27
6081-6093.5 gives -0.9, 11.4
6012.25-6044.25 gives -0.1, 10.7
